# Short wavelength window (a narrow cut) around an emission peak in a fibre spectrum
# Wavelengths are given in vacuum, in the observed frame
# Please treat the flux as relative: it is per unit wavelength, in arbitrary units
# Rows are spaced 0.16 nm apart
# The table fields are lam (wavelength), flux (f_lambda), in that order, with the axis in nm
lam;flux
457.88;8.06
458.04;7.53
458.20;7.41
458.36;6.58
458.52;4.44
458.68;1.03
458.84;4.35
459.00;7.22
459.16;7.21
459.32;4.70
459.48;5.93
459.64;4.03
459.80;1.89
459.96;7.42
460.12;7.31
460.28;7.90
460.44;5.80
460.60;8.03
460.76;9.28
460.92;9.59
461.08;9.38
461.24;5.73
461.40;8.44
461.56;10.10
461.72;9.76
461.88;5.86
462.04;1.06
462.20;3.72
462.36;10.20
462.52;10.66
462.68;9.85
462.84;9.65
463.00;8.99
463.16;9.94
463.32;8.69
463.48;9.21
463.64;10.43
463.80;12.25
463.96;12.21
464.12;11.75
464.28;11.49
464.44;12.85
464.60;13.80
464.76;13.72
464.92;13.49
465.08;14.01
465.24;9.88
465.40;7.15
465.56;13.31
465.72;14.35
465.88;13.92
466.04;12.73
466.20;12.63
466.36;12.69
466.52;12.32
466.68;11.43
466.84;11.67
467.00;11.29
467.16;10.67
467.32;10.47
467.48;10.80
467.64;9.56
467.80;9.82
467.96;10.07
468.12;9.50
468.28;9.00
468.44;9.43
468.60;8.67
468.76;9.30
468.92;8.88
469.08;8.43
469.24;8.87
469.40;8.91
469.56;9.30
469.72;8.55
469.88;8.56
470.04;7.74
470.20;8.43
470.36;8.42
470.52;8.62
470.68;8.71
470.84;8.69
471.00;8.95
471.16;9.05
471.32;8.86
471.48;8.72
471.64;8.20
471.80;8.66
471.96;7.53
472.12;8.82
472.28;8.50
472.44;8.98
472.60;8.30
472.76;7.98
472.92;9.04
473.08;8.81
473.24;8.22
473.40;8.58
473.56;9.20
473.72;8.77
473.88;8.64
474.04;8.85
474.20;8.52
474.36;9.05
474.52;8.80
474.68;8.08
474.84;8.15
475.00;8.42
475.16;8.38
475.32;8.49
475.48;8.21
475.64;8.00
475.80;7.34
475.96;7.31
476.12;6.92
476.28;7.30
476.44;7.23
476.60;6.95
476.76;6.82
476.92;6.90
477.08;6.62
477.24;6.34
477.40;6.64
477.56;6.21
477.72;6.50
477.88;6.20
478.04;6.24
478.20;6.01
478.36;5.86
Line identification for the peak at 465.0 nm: Ly-alpha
